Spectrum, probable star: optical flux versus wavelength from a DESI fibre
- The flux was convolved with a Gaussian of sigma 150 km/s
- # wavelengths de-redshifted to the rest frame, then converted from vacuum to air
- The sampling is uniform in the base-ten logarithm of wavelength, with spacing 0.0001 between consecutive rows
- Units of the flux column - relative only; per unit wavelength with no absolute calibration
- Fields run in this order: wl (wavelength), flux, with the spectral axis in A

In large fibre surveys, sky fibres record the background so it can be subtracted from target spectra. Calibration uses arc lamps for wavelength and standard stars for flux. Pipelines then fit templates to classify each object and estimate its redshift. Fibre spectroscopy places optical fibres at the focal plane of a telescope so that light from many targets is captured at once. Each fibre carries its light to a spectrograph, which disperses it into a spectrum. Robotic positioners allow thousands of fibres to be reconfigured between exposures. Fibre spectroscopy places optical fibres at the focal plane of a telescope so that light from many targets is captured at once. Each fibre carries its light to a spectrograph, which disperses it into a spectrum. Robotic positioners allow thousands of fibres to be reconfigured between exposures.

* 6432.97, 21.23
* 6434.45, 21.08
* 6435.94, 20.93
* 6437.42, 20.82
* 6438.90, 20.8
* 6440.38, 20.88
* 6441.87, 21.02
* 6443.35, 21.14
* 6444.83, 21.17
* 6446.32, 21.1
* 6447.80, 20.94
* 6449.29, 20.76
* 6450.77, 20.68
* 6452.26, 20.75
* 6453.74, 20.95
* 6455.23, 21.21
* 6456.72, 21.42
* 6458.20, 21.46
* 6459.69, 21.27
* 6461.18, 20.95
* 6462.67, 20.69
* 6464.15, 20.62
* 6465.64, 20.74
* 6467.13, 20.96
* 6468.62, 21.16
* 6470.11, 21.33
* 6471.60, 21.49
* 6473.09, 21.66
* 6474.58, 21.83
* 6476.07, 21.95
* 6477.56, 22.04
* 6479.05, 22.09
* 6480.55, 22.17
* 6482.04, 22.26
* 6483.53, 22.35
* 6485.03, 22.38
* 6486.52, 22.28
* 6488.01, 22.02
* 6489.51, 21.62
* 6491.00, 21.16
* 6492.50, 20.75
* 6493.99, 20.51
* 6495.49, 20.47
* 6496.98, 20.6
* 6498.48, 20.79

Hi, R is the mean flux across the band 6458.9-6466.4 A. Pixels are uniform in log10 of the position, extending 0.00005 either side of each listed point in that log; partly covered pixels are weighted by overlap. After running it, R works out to 20.9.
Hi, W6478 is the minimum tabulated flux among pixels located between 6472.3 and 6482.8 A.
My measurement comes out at 21.66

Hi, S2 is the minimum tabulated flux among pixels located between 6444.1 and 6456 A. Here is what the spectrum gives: 20.68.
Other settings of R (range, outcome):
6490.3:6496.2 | 20.7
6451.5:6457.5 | 21.1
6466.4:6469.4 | 21.1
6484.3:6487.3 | 22.4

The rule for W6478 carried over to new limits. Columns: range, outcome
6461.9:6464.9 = 20.62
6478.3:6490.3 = 21.62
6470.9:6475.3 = 21.49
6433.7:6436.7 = 20.93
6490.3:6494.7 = 20.51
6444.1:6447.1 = 21.1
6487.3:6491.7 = 21.16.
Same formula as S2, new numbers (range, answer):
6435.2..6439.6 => 20.8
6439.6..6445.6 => 20.88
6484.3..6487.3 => 22.28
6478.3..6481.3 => 22.09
